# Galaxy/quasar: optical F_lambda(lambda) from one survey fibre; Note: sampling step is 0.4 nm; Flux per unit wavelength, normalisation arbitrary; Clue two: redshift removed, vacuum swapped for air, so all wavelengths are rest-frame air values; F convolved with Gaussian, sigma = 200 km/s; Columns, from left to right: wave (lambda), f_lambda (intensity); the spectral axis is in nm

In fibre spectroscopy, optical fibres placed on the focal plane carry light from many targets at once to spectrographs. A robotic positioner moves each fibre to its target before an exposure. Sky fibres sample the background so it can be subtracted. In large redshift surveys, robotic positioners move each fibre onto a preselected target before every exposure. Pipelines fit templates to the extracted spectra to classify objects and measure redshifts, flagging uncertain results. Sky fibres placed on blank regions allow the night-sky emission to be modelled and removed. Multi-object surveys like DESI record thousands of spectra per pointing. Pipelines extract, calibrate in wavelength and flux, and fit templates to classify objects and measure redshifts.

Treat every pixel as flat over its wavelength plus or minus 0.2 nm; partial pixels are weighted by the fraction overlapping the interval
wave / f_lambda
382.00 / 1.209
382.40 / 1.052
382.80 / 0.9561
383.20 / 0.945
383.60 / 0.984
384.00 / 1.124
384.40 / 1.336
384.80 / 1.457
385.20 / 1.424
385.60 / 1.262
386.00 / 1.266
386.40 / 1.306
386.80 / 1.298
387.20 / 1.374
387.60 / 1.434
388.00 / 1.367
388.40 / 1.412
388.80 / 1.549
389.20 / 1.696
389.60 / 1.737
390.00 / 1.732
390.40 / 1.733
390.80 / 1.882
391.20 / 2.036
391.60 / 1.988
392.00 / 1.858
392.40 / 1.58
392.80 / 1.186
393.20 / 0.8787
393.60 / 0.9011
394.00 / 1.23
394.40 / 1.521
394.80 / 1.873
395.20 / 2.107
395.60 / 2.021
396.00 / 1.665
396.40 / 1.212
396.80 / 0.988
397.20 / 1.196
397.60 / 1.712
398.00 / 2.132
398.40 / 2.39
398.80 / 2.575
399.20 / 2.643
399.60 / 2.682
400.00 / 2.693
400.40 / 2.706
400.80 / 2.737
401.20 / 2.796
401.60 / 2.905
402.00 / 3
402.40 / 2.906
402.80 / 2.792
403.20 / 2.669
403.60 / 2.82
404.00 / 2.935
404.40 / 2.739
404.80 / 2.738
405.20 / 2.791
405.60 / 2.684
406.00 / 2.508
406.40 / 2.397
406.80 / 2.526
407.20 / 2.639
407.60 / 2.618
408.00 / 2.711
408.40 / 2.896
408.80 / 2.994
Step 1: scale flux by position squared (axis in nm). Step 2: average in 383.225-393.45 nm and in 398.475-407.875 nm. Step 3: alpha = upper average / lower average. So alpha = 2.0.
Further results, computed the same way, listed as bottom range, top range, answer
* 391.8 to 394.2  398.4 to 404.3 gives 2.27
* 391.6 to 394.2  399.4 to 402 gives 2.17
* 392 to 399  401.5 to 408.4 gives 1.78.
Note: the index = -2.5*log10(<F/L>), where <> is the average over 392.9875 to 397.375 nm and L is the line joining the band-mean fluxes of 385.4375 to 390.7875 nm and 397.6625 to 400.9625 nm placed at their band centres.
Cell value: 0.451 mag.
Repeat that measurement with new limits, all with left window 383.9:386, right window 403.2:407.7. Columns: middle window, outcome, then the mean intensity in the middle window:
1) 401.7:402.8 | -0.18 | 2.92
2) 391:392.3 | -0.10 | 1.93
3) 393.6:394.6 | 0.44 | 1.28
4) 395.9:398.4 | 0.35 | 1.55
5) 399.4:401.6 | -0.17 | 2.74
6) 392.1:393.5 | 0.43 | 1.24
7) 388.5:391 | -0.04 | 1.71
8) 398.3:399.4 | -0.14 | 2.55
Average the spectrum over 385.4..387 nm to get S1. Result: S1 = 1.28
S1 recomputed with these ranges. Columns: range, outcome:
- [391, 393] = 1.73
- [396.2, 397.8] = 1.28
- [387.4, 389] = 1.44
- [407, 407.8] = 2.63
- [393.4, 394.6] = 1.22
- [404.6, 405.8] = 2.74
